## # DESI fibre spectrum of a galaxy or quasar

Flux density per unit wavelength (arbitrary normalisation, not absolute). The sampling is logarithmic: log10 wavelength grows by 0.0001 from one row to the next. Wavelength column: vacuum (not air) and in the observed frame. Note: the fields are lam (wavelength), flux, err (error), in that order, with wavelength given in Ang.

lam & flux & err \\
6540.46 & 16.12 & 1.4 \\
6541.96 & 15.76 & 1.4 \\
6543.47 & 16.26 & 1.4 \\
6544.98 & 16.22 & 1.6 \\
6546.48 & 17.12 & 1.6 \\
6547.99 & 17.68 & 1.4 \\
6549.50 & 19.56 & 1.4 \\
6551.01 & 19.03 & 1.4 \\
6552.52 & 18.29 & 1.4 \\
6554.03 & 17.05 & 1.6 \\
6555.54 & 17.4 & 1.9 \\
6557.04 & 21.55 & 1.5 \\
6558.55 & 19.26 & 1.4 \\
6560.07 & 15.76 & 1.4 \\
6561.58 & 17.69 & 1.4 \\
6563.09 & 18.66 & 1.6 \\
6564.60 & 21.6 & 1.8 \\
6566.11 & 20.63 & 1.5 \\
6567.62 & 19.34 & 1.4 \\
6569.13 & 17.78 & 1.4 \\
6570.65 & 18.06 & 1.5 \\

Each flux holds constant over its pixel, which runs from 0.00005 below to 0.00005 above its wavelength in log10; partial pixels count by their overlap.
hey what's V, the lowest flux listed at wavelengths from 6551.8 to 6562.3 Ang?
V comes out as 15.76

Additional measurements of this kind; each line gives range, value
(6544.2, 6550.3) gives 16.22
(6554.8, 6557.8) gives 17.4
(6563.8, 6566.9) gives 20.63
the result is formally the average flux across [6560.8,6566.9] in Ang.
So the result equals 19.6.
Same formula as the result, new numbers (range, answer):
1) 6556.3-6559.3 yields 20.4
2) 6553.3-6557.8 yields 18.7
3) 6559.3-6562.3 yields 16.7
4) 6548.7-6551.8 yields 19.2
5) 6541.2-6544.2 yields 16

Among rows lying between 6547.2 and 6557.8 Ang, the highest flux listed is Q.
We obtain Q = 21.55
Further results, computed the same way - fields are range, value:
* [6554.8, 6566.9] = 21.6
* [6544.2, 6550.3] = 19.56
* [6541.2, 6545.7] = 16.26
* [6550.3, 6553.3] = 19.03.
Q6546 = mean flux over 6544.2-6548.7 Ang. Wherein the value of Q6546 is 17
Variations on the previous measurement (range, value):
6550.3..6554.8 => 18.1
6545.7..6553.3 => 18.3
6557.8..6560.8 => 17.5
